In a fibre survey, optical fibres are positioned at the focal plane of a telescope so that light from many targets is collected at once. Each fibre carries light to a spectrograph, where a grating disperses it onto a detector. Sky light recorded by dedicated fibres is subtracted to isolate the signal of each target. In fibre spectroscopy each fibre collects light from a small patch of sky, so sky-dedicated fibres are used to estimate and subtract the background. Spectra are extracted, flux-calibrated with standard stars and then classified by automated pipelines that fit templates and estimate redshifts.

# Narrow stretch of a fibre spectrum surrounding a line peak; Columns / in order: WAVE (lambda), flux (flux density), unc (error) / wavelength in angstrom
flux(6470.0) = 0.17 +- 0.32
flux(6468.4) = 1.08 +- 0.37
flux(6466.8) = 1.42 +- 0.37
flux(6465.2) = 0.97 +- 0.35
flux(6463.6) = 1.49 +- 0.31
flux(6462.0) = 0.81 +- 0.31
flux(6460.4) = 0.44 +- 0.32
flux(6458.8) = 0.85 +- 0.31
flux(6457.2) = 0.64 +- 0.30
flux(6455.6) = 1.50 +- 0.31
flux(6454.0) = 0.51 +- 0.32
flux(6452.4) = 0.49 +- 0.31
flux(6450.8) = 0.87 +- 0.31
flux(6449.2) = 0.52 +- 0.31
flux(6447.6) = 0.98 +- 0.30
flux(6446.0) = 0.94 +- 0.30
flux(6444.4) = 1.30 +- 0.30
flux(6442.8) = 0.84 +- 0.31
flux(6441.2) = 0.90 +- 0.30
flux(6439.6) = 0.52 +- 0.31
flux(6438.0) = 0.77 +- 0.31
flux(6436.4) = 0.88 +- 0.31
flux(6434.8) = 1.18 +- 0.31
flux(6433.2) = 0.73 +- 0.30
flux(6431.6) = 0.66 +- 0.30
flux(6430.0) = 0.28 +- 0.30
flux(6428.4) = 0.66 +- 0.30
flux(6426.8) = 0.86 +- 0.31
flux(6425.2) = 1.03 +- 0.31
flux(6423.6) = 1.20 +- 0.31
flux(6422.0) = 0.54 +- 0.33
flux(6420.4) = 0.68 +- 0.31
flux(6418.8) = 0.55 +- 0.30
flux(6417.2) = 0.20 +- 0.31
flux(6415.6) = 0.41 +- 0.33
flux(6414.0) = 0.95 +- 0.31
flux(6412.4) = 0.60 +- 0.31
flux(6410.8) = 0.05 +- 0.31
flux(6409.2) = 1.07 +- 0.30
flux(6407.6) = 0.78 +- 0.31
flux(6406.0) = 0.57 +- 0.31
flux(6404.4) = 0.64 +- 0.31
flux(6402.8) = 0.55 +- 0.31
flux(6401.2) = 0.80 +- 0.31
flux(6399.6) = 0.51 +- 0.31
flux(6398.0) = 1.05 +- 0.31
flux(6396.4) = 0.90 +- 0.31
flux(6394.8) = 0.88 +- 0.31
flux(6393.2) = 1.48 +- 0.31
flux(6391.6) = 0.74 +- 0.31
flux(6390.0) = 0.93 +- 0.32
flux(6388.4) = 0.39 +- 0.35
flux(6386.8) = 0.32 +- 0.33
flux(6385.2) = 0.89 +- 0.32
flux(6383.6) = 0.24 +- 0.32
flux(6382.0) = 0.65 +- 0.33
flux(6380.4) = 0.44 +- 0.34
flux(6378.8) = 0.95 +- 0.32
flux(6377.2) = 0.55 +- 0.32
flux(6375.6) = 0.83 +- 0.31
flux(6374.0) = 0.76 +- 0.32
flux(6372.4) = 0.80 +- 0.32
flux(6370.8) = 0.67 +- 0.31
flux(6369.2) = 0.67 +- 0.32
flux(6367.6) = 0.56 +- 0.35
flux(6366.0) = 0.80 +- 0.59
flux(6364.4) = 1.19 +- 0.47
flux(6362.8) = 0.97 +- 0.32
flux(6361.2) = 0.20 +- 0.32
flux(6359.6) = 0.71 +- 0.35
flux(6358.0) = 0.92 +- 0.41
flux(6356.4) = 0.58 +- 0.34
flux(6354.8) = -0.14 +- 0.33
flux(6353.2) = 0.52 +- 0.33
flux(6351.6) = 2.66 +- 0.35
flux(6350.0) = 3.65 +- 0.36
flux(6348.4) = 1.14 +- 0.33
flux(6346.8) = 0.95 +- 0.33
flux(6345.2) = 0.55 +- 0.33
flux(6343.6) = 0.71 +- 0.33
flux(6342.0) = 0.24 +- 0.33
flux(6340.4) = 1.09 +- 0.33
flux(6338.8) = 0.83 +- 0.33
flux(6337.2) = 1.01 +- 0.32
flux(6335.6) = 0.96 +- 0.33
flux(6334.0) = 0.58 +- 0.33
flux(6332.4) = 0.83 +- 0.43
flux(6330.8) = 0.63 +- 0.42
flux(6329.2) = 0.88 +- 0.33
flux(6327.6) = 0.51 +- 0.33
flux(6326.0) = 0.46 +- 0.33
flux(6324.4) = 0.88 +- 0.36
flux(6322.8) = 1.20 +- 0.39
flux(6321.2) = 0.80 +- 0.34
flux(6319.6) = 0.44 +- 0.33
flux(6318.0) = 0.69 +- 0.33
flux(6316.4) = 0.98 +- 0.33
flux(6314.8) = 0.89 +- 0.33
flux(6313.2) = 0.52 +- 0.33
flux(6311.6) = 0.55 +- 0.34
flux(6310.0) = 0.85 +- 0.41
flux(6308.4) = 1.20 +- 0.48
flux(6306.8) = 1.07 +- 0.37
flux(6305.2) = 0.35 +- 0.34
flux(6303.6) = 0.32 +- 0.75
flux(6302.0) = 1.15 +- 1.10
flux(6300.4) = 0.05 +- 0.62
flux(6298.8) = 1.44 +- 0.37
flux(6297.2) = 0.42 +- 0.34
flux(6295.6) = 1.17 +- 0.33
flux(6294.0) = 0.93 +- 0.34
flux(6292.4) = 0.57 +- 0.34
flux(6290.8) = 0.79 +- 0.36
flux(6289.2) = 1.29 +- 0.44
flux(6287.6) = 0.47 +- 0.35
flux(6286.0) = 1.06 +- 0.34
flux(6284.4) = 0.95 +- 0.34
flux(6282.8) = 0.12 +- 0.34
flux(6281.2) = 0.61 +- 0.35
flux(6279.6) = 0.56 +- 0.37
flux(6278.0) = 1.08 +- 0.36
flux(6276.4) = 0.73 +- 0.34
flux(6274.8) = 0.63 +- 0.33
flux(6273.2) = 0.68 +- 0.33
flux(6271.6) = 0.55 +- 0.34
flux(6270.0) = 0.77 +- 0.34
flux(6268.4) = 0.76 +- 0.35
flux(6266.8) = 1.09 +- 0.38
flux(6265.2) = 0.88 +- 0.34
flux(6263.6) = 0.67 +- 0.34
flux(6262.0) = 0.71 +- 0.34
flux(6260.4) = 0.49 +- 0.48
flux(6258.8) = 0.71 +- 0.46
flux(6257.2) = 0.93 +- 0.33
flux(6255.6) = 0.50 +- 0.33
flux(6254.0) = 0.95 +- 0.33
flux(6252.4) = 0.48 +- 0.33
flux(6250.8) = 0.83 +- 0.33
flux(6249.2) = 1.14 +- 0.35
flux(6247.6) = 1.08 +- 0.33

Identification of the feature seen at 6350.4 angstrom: H-beta 4861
